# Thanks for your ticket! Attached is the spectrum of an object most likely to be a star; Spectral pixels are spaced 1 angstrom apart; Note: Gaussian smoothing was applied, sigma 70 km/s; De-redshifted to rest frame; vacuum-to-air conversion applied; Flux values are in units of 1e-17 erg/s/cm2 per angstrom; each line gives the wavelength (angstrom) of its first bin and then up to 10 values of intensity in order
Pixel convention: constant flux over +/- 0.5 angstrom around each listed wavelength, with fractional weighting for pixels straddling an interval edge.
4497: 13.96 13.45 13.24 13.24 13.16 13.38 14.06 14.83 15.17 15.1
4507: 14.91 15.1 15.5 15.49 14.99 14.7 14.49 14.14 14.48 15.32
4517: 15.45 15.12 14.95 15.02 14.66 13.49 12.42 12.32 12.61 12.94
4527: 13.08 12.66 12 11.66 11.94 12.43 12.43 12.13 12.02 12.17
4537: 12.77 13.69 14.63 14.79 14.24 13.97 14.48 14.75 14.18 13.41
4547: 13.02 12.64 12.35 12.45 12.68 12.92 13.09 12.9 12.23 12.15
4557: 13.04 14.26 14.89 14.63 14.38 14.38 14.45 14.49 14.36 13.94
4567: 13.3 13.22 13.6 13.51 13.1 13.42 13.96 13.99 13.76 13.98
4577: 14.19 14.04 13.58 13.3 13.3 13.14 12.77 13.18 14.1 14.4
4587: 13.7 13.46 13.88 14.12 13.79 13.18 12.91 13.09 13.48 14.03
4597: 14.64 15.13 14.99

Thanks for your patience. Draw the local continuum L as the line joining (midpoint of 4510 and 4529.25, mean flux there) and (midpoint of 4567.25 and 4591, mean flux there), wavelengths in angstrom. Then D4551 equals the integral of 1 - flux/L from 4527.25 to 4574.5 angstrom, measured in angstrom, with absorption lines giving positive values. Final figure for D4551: 1.6 angstrom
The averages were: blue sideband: 14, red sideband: 13.6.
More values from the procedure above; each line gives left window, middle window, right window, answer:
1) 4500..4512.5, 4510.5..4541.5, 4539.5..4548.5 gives 1.61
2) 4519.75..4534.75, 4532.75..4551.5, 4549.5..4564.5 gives -0.26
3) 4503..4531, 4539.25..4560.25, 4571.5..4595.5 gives 0.60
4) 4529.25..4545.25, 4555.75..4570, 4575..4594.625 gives -0.56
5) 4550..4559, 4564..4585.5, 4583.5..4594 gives -0.40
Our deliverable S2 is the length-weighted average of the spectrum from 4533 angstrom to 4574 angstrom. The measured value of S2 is 13.5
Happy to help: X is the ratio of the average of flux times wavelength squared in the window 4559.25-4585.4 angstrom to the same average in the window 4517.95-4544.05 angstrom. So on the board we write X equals 1.06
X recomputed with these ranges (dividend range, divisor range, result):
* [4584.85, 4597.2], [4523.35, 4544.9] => 1.08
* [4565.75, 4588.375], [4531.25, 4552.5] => 1.04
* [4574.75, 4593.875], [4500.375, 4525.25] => 0.97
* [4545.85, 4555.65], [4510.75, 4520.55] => 0.87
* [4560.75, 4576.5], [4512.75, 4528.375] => 1.01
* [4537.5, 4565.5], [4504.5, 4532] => 0.99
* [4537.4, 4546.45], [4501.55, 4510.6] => 0.97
